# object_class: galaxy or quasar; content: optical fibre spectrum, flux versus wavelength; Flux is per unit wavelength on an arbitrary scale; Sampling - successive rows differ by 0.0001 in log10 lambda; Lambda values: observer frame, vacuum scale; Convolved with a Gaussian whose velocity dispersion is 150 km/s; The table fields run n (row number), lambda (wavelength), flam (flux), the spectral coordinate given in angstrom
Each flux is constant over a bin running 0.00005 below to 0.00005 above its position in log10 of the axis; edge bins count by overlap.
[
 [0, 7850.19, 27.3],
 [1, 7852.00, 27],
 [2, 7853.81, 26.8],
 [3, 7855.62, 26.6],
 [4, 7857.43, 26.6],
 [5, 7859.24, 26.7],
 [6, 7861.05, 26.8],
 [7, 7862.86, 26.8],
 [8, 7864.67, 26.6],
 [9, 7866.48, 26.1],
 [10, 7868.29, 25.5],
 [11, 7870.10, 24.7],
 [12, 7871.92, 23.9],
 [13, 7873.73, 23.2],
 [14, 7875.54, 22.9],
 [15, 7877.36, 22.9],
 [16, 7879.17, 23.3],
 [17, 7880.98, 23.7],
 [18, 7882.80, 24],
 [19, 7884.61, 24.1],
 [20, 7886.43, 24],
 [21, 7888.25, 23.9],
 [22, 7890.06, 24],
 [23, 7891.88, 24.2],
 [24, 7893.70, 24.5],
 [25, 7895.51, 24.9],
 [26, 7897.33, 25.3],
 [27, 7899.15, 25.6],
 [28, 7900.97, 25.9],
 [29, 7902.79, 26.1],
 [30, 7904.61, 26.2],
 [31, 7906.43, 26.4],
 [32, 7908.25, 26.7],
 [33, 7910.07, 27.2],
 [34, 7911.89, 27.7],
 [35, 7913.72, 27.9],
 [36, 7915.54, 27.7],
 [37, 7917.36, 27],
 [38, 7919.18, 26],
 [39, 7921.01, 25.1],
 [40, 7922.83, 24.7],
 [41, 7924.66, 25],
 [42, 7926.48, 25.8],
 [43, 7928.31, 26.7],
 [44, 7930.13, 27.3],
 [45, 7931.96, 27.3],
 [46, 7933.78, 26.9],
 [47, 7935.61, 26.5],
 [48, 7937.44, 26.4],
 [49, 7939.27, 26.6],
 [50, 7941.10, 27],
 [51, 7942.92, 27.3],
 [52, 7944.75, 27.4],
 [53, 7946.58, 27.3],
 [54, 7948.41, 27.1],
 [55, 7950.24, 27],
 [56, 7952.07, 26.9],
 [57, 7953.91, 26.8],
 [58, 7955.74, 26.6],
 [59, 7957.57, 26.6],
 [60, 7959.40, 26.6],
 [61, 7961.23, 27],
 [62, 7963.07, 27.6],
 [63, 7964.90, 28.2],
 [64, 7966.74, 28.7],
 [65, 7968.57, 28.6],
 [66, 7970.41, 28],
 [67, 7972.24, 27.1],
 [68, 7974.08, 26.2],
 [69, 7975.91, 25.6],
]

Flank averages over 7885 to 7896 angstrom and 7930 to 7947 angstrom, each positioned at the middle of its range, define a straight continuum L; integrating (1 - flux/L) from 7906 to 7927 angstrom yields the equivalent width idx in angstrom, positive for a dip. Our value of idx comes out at -0.6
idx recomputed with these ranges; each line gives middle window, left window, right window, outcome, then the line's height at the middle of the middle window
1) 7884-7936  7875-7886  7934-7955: -1.7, 25.1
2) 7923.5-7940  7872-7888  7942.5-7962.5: -0.3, 26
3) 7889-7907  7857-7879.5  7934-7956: 0.4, 25.8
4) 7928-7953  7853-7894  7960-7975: -0.1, 26.9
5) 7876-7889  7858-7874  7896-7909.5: 1.1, 25.8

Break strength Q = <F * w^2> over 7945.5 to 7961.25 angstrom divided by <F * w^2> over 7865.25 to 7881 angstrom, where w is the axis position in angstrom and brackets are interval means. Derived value 1.14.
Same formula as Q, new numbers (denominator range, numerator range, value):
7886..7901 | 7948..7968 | 1.12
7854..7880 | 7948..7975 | 1.11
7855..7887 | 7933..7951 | 1.10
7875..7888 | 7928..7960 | 1.16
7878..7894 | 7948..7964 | 1.14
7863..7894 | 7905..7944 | 1.11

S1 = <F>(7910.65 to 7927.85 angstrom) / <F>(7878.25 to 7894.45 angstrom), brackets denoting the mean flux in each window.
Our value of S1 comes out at 1.10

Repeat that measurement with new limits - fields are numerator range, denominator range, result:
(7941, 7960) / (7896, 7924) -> 1.02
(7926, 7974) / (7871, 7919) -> 1.08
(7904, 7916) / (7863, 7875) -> 1.08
